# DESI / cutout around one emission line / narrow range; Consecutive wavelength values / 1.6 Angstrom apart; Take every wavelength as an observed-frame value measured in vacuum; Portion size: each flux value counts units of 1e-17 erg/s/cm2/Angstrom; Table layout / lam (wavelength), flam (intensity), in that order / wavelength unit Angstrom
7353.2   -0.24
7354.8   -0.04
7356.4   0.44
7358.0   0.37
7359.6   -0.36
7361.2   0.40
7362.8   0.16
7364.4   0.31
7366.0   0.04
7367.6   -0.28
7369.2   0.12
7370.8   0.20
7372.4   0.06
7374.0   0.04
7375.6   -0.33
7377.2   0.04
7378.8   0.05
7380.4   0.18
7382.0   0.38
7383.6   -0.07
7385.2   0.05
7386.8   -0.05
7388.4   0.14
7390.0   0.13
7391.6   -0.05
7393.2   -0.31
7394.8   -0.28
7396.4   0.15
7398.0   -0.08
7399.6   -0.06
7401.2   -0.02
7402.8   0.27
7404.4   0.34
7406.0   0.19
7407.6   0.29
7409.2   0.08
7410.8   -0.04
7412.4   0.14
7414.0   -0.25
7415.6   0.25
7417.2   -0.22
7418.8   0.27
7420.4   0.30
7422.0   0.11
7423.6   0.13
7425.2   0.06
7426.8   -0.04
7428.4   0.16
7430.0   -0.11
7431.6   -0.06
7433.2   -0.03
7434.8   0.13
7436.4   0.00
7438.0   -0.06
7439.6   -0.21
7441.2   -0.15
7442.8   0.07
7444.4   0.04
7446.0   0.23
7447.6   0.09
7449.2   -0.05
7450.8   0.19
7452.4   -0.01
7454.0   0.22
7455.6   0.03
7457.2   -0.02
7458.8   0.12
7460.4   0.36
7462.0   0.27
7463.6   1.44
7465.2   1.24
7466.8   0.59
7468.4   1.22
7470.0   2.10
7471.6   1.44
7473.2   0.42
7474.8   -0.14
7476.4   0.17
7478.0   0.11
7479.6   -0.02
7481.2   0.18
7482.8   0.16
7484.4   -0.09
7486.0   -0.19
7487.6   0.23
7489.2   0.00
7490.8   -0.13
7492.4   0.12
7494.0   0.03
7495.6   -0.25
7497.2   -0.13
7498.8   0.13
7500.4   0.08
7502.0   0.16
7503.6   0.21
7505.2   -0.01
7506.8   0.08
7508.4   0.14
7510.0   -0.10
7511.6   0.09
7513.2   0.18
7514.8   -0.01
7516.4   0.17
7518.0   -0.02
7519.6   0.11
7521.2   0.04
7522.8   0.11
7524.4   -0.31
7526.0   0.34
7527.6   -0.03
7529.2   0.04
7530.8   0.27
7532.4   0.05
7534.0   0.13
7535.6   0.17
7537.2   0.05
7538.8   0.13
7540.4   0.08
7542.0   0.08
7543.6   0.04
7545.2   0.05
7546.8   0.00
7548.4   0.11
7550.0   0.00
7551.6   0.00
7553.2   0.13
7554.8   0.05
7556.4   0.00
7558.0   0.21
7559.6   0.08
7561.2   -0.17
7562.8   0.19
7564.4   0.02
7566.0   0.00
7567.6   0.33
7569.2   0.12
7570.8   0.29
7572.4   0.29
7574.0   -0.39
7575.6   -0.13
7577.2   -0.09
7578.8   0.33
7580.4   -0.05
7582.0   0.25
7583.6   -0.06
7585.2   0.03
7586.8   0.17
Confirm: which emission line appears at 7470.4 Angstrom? [O II] 3727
